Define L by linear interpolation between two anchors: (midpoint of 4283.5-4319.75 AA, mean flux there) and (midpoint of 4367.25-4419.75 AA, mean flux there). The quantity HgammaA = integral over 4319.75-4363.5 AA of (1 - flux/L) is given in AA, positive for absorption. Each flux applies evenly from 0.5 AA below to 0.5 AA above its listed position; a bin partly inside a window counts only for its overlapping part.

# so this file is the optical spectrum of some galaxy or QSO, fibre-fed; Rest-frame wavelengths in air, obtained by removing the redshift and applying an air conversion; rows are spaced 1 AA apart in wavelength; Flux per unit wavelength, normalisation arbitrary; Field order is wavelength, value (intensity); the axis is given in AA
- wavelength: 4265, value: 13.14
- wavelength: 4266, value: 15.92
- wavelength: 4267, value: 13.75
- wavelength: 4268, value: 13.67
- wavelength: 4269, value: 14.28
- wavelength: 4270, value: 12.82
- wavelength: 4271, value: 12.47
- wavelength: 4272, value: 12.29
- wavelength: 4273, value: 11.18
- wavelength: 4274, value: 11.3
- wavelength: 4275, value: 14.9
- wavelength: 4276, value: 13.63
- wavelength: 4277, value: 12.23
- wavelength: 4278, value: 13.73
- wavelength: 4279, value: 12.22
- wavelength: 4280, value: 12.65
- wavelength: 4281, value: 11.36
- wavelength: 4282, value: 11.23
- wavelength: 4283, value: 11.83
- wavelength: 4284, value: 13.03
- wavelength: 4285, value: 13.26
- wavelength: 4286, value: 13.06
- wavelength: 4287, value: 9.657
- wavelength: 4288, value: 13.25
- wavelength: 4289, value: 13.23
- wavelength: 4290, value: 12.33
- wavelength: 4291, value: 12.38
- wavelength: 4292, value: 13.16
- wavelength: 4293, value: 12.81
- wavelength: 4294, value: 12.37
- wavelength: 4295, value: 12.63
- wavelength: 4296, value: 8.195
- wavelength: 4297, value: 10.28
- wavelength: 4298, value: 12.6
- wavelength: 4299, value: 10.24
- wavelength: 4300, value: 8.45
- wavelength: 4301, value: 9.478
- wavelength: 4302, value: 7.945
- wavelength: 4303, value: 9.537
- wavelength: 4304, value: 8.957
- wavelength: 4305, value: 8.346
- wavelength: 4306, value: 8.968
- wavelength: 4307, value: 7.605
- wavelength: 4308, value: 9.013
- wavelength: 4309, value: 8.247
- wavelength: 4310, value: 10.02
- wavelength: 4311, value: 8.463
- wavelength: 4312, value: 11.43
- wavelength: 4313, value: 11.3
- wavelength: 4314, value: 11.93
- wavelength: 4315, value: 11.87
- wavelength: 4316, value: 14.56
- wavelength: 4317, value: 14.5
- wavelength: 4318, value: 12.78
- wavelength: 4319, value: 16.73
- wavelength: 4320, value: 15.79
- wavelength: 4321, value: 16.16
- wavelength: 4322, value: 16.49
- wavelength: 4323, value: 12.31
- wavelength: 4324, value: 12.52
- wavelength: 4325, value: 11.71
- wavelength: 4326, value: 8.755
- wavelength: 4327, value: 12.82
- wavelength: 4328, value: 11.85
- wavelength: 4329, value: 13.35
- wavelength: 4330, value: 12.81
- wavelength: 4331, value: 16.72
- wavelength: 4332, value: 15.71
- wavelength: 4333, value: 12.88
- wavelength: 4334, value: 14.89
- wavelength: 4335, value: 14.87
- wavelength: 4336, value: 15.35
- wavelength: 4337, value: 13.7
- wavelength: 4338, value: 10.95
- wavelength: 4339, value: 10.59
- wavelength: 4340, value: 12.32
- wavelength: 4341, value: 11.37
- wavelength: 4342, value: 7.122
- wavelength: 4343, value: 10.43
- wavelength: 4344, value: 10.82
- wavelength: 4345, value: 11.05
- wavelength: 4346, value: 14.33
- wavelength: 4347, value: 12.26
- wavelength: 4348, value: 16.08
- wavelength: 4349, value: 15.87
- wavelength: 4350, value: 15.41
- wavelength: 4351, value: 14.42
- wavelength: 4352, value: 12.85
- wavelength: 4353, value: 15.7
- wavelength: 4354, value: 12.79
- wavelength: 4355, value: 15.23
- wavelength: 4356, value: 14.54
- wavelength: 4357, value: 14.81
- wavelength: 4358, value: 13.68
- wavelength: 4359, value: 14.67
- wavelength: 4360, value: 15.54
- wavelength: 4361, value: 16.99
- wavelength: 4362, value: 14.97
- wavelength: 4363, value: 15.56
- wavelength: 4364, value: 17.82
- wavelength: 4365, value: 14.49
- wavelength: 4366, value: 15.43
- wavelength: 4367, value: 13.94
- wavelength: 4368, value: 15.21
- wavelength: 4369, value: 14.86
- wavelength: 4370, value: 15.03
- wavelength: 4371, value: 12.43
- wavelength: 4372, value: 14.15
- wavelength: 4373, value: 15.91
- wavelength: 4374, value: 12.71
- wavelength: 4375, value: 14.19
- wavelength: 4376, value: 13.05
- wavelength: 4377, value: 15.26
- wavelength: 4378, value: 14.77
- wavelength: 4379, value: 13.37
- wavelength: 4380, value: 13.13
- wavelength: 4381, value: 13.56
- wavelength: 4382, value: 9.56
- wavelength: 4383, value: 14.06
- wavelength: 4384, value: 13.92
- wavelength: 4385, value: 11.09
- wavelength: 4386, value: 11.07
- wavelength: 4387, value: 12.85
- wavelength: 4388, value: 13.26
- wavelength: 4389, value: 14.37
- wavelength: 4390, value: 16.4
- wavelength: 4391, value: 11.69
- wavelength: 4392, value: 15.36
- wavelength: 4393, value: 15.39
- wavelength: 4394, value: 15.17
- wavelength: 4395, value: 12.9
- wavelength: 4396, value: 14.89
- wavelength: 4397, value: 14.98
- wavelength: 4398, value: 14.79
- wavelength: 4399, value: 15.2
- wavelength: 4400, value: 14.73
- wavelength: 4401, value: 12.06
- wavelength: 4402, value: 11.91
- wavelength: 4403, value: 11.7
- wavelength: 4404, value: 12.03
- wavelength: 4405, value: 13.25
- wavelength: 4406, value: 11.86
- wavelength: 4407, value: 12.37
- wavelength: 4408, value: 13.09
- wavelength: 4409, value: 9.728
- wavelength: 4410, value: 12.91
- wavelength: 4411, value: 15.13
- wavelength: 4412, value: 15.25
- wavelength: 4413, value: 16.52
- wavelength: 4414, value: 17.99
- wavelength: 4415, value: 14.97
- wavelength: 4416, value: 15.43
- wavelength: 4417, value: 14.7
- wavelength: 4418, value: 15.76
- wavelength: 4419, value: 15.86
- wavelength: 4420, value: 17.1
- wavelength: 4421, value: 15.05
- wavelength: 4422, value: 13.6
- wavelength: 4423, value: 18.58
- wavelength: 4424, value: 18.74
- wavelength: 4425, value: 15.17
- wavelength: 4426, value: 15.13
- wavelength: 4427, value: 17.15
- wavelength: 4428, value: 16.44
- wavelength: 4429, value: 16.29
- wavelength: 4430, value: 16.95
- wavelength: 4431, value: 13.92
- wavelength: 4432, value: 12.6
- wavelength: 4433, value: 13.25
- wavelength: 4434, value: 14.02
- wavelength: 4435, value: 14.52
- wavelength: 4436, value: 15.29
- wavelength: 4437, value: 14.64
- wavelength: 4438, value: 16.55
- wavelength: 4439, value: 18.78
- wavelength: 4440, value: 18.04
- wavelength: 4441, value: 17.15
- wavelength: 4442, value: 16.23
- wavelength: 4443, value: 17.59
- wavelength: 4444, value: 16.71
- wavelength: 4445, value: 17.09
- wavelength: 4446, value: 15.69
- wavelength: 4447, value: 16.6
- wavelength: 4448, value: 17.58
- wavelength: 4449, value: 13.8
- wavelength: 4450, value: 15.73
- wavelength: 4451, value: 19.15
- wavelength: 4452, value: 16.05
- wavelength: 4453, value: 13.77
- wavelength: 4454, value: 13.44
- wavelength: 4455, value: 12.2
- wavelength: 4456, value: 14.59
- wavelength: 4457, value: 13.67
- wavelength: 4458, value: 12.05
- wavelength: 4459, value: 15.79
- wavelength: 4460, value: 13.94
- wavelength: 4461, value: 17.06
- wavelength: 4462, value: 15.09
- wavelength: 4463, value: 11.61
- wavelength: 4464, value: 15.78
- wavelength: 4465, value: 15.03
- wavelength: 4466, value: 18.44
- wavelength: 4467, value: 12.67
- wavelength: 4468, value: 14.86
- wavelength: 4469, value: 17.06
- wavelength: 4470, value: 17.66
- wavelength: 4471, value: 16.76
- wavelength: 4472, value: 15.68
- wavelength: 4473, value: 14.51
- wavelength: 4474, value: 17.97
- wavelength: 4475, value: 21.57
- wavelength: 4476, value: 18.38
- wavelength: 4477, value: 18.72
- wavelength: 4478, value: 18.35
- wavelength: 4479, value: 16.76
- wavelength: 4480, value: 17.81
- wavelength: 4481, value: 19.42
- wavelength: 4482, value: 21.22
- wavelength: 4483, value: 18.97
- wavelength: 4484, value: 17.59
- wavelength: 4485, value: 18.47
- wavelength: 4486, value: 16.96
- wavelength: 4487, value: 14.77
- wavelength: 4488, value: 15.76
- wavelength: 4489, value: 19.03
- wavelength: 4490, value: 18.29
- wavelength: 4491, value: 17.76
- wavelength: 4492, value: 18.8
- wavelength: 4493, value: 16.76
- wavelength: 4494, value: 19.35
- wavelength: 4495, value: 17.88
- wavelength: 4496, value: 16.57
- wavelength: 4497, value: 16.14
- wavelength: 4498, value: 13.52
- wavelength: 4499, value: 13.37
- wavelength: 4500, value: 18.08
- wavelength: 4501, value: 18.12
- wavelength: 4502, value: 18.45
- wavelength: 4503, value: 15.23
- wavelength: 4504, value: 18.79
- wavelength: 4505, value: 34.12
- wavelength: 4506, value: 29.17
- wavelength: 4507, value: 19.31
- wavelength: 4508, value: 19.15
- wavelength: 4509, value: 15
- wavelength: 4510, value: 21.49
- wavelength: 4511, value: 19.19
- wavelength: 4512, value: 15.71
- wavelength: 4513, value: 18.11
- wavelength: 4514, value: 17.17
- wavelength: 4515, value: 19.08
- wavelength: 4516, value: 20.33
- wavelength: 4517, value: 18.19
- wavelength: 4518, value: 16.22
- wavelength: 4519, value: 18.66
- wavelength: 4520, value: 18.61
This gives -4.3 AA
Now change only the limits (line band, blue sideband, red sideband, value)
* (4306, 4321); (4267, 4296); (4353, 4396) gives 1.5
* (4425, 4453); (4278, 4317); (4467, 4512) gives 0.5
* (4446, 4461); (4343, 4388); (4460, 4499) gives 1.2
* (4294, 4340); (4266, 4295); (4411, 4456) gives 5.4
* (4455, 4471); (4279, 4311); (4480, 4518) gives 2.0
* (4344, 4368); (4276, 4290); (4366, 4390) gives -2.3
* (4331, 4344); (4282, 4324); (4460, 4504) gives 0.0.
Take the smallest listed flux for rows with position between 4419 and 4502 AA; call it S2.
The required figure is 11.61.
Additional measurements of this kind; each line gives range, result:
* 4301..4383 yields 7.122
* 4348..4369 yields 12.79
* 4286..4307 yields 7.605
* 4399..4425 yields 9.728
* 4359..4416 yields 9.56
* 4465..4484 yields 12.67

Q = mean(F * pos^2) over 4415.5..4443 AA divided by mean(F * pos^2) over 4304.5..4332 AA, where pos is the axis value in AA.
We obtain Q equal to 1.4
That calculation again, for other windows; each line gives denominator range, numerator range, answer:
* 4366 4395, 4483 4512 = 1.41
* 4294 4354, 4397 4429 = 1.26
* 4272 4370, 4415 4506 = 1.39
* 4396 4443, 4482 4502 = 1.19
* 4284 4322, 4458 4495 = 1.60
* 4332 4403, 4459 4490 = 1.29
